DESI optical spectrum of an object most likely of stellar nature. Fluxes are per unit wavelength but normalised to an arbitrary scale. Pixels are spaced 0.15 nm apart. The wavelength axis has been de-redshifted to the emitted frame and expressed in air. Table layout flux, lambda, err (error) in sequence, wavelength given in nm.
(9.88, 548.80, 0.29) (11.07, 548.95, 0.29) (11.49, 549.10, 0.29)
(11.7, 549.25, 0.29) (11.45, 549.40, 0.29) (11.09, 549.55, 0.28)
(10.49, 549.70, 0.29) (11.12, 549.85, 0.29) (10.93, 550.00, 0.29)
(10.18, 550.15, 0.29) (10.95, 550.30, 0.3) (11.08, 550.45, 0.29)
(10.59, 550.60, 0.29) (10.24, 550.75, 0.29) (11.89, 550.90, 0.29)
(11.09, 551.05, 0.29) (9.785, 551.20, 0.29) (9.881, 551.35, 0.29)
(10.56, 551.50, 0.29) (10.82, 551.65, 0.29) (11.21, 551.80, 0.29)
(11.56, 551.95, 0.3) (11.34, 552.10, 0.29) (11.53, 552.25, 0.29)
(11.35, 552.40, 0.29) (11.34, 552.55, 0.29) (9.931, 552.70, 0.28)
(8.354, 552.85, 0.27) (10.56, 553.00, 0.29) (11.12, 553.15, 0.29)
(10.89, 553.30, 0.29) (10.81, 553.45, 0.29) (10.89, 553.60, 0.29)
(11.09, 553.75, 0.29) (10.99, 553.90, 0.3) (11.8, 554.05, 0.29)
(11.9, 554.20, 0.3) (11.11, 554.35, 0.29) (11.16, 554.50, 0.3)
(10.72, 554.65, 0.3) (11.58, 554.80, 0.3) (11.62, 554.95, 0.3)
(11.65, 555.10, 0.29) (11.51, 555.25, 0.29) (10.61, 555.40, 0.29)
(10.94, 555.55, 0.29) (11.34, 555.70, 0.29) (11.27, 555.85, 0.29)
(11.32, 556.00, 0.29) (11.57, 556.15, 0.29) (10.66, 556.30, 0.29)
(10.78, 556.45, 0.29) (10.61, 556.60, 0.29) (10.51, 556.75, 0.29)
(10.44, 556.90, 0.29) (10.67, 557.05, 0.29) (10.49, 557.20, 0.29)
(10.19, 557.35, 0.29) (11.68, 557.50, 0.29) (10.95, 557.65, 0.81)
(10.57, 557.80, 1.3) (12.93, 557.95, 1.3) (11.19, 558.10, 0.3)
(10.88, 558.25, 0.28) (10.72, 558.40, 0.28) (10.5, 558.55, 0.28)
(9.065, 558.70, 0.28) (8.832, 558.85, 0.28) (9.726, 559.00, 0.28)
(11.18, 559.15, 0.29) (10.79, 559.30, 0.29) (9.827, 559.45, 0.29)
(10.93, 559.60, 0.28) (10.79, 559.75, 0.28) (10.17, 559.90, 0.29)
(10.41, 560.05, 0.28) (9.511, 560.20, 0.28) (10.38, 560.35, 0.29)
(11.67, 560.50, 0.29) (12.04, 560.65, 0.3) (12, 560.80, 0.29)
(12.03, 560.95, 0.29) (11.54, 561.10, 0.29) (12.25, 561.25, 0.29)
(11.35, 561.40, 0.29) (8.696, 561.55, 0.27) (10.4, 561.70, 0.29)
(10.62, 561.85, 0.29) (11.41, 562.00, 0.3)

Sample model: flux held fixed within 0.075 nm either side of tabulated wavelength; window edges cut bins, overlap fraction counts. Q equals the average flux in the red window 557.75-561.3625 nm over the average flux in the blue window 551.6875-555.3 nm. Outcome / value 1.0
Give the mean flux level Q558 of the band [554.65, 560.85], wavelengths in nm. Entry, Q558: 10.8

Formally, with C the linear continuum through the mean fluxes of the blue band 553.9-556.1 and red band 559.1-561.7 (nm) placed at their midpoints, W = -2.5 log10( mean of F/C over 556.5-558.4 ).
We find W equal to 0.021 mag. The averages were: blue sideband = 11.3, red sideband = 10.9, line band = 10.9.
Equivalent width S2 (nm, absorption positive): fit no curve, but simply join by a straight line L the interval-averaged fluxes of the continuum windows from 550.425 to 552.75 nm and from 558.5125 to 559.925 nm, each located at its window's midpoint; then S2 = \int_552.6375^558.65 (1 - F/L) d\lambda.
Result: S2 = -0.26 nm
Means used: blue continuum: 10.9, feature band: 11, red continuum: 10.2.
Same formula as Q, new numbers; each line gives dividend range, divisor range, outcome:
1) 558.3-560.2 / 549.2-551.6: 0.95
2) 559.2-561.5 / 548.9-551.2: 1.00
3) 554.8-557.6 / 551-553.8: 1.03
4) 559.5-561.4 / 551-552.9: 1.04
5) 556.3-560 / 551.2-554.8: 0.97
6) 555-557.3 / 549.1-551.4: 1.01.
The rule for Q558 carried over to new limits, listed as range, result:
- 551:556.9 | 11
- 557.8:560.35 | 10.5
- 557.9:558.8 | 10.8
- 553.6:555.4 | 11.3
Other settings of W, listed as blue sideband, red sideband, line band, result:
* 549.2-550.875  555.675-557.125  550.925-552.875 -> 0.01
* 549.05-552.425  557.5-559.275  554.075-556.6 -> -0.04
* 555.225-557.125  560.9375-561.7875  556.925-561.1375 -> 0.02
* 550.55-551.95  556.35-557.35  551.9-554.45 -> -0.03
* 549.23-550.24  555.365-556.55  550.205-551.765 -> 0.03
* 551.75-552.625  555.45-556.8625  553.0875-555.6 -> 0.00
